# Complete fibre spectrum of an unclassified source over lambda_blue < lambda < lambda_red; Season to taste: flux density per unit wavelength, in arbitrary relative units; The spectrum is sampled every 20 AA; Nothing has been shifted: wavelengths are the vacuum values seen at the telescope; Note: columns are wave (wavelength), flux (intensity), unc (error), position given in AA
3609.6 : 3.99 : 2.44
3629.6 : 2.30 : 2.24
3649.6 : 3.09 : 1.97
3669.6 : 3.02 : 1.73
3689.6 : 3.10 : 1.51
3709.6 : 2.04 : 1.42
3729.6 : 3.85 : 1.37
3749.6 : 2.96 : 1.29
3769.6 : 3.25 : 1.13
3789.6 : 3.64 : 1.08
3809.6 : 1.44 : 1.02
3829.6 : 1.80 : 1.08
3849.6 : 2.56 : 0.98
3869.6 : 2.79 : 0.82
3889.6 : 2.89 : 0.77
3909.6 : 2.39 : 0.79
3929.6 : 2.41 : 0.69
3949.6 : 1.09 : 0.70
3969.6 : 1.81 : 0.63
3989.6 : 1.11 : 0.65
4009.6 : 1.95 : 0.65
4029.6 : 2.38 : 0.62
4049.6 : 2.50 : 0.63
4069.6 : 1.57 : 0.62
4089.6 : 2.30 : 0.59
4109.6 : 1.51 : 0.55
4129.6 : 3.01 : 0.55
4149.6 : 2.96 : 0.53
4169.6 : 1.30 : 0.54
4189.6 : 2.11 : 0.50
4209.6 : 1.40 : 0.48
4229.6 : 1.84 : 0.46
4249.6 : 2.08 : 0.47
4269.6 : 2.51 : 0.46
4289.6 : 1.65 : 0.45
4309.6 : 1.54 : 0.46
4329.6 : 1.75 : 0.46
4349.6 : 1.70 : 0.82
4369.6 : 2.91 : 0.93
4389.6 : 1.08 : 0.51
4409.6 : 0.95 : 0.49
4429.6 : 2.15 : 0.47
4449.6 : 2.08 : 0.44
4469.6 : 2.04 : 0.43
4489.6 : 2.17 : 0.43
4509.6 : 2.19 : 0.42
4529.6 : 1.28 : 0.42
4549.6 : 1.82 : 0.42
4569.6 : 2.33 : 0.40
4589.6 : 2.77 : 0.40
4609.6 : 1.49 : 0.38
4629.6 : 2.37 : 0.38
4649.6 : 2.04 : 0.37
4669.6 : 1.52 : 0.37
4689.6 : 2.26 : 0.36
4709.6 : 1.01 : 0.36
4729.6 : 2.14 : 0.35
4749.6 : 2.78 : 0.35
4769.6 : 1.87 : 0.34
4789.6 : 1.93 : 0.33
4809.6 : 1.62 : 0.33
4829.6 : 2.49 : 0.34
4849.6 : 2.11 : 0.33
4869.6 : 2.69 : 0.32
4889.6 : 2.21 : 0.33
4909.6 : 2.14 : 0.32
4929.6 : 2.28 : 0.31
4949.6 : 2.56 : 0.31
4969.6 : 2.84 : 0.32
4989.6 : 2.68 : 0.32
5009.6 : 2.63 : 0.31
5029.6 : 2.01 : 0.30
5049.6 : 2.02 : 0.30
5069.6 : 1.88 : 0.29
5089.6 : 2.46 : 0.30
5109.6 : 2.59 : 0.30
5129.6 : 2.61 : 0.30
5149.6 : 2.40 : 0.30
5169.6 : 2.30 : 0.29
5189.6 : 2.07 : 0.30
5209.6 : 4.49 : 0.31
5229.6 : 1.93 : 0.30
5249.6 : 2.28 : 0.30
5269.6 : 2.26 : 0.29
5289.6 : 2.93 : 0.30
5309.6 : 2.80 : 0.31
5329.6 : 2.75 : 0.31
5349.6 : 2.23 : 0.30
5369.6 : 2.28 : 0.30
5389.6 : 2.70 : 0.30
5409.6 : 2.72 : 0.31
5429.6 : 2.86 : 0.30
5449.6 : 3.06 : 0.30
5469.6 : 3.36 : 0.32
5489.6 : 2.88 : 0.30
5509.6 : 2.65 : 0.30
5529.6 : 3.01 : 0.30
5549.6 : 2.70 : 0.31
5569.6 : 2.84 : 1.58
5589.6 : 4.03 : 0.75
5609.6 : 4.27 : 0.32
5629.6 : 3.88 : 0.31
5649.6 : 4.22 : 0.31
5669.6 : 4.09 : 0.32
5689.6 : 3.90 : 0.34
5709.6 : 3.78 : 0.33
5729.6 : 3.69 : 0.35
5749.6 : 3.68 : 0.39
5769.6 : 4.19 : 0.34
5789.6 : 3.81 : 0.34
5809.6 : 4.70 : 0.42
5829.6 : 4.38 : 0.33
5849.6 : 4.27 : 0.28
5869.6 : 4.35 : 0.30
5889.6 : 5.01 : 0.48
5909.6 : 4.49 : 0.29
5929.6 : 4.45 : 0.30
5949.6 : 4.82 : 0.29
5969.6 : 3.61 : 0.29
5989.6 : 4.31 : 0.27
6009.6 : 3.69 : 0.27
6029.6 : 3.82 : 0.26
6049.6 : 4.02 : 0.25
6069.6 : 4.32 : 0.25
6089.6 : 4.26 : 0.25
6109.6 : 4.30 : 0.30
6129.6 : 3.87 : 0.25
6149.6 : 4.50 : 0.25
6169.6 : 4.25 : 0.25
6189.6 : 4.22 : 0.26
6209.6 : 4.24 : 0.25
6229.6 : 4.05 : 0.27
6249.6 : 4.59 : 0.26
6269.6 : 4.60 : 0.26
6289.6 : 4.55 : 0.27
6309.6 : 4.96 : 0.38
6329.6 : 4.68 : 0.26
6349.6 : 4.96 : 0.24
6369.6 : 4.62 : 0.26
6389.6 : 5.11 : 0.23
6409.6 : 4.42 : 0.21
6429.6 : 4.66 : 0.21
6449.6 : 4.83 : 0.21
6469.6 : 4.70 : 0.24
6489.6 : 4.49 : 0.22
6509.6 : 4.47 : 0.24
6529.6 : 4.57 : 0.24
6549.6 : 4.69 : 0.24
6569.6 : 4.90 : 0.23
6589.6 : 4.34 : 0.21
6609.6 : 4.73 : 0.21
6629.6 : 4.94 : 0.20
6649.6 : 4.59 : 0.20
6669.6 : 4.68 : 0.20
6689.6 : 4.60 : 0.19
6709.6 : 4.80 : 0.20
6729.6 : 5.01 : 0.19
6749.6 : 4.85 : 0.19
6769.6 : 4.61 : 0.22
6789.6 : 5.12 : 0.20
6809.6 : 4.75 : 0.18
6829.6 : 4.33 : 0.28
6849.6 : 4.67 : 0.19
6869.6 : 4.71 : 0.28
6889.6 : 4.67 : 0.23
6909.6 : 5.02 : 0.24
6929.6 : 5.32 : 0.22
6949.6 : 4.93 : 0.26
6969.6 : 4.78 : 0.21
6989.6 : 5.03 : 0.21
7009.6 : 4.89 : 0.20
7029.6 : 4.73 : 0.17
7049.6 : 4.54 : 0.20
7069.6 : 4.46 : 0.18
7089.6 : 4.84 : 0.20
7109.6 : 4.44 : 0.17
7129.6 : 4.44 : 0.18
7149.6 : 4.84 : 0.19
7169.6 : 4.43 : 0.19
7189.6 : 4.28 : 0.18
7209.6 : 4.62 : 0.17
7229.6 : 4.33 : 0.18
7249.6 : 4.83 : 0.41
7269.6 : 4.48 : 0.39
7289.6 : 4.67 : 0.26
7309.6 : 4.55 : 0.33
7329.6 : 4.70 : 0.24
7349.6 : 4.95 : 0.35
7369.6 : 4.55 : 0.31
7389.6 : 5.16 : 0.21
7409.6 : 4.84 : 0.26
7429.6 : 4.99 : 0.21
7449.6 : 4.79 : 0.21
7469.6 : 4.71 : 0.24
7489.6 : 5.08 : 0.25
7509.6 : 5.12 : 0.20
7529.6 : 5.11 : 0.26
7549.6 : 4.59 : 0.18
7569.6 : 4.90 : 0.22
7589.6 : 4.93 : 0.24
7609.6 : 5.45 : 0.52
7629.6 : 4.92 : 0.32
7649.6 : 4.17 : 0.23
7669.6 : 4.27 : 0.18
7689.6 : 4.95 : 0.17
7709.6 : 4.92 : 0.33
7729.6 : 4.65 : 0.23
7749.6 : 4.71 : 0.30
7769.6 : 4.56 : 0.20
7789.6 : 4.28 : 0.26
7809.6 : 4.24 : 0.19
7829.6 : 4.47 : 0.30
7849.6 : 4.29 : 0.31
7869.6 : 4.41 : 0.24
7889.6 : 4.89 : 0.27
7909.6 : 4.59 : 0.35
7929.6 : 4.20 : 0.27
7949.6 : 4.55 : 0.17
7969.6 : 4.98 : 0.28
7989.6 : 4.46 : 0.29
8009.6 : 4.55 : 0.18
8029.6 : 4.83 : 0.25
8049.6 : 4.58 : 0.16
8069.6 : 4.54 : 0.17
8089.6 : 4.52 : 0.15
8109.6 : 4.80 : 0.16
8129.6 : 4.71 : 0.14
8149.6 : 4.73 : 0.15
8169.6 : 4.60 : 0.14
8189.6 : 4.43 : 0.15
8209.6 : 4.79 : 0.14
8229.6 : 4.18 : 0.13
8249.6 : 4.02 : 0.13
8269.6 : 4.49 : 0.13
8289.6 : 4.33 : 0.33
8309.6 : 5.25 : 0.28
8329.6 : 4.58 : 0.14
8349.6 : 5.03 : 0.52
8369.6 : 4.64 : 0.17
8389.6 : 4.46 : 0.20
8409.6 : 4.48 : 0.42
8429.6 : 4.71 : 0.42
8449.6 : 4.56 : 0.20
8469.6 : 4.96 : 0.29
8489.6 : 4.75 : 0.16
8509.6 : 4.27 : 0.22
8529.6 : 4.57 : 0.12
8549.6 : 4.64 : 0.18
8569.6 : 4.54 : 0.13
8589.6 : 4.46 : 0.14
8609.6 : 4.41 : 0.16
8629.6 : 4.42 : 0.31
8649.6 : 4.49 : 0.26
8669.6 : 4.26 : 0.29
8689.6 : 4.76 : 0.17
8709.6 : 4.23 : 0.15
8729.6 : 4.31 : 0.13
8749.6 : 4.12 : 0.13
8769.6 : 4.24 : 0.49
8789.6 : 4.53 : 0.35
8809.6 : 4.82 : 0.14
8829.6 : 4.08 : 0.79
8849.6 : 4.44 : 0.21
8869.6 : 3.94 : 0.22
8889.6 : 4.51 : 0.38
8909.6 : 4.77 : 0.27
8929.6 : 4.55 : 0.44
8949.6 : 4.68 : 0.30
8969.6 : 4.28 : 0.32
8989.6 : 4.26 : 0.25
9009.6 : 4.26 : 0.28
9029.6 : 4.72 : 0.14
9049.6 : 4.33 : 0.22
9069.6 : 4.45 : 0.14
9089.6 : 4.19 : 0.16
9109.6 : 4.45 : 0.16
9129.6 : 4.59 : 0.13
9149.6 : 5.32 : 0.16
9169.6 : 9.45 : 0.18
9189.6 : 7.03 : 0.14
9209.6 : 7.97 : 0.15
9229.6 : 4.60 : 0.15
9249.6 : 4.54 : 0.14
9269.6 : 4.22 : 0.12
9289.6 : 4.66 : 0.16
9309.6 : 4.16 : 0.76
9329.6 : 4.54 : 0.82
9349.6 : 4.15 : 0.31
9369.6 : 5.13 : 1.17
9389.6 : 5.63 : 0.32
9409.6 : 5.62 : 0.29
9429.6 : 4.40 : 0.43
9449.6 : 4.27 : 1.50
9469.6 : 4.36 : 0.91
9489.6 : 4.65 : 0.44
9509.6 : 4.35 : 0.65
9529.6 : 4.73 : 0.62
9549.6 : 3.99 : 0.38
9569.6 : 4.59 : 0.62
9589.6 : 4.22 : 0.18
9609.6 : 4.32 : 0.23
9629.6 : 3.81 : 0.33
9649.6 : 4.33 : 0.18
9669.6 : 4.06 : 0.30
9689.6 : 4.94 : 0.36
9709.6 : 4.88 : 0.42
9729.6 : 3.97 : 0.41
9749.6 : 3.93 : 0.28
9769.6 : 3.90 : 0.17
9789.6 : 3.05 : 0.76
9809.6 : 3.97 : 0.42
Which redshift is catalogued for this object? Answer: 0.398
